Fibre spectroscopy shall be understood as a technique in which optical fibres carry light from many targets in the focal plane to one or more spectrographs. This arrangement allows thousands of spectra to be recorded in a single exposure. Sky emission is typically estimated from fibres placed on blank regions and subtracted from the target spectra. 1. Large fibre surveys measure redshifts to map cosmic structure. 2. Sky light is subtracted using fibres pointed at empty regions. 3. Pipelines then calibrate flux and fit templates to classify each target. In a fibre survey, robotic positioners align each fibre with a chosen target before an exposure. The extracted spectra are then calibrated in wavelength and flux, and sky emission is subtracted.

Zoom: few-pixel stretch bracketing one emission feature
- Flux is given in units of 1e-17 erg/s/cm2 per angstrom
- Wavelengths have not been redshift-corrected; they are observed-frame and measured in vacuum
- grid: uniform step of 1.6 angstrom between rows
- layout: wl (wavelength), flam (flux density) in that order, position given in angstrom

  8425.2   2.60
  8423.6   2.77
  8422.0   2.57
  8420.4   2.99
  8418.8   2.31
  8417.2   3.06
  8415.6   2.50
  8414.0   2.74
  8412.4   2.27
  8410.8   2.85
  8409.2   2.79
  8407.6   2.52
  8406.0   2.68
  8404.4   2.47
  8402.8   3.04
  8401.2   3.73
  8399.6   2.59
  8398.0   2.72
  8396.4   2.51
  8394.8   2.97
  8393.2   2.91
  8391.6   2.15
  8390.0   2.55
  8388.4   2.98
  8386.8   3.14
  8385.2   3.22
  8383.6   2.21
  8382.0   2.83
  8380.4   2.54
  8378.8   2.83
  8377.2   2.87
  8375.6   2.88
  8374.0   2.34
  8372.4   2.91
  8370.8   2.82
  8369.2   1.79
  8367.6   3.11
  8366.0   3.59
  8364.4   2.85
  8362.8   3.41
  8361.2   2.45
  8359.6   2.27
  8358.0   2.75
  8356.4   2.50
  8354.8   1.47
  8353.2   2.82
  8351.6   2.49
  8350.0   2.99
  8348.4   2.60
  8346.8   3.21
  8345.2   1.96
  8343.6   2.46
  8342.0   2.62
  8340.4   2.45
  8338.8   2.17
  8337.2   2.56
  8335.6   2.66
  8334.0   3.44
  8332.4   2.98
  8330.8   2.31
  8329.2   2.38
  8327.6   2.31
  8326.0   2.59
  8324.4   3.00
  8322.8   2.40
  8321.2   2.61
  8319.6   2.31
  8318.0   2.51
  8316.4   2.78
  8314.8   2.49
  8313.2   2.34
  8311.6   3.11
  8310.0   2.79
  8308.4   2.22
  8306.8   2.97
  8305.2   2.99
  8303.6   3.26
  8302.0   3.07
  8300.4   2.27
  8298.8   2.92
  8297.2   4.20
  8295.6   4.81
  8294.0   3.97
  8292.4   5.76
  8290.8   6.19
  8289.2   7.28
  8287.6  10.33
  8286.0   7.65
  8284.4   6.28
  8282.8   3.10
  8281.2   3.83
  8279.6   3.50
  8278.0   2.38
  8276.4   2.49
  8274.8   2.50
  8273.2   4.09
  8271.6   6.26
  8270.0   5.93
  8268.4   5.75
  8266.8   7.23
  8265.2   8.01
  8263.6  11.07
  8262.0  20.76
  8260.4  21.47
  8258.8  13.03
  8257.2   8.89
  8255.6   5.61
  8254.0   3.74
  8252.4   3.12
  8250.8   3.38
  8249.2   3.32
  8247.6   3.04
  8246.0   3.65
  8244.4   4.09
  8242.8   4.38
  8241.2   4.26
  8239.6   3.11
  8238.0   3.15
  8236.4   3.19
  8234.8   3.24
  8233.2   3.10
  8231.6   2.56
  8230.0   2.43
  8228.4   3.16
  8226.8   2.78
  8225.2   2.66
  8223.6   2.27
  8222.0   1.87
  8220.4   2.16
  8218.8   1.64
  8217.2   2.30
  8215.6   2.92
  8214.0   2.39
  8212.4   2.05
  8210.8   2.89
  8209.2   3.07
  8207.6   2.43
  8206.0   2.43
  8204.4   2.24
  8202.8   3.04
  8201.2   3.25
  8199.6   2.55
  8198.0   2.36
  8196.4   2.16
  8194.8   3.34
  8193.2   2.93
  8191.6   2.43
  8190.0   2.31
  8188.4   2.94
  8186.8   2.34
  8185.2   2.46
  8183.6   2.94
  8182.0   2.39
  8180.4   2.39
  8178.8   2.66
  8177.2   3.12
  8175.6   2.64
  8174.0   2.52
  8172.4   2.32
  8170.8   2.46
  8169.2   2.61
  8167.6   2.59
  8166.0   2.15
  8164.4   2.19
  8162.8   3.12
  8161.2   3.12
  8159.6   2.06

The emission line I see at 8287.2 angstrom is [N II] 6583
